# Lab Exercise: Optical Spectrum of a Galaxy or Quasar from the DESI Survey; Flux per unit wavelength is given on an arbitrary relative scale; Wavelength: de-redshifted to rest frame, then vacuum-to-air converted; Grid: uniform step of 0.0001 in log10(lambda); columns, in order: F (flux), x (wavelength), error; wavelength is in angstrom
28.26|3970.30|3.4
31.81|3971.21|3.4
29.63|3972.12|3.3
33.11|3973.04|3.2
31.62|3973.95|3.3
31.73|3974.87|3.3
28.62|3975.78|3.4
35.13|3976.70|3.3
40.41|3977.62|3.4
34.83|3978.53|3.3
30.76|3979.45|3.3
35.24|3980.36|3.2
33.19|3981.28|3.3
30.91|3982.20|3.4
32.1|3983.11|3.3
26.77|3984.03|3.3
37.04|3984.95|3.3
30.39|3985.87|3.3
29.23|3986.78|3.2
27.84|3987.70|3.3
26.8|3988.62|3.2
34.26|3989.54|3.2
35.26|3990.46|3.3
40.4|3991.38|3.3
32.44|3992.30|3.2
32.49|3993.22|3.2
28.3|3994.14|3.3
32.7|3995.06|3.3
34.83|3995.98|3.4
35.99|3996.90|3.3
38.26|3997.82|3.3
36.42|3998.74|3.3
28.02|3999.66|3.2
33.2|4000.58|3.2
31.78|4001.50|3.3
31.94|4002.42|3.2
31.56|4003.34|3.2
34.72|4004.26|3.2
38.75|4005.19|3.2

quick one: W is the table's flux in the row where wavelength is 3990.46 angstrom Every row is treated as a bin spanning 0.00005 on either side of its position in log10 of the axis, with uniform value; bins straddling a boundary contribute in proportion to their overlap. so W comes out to 35.26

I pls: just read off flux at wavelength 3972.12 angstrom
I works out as 29.63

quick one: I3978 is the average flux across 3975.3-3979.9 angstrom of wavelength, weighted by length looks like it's 33.9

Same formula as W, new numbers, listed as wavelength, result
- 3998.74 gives 36.42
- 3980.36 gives 35.24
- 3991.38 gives 40.4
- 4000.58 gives 33.2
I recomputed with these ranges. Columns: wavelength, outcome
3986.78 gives 29.23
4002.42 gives 31.94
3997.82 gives 38.26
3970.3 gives 28.26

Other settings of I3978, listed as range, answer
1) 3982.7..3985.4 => 31.9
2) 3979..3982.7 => 32.6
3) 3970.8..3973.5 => 31.6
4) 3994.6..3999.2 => 35.7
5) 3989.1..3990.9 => 34.7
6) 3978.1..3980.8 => 33.6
